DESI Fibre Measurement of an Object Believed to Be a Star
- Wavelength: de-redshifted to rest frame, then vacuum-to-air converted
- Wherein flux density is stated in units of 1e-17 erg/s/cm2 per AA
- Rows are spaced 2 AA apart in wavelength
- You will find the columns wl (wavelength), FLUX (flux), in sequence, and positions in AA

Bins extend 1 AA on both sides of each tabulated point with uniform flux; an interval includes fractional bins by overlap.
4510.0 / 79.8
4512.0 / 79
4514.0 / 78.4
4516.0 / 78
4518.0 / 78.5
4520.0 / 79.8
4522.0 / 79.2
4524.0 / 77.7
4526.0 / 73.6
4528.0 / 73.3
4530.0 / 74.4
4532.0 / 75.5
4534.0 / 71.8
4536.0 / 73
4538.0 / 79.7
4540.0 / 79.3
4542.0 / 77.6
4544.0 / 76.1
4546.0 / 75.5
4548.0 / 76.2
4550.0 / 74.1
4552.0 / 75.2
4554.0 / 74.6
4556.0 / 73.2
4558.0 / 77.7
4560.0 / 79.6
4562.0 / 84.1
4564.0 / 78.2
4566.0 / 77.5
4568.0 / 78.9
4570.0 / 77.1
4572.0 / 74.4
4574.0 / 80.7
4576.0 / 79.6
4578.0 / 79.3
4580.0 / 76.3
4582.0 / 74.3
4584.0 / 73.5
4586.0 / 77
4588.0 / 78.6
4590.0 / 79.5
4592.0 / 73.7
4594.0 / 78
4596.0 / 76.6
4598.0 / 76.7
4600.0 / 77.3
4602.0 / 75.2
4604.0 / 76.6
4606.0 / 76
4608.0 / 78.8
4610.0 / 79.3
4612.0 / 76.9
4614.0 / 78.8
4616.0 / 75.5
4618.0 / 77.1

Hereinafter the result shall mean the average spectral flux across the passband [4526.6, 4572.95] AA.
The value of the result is 76.4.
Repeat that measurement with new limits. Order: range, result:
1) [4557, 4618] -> 77.5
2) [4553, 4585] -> 77.4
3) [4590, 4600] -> 76.7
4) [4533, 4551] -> 75.9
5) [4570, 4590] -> 77.2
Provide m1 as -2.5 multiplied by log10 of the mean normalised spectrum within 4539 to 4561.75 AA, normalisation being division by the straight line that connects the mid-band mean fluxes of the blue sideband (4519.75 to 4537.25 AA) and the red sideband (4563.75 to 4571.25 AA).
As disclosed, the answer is 0.00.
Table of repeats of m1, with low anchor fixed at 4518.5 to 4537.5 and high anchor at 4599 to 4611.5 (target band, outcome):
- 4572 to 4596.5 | -0.01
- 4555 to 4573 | -0.02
